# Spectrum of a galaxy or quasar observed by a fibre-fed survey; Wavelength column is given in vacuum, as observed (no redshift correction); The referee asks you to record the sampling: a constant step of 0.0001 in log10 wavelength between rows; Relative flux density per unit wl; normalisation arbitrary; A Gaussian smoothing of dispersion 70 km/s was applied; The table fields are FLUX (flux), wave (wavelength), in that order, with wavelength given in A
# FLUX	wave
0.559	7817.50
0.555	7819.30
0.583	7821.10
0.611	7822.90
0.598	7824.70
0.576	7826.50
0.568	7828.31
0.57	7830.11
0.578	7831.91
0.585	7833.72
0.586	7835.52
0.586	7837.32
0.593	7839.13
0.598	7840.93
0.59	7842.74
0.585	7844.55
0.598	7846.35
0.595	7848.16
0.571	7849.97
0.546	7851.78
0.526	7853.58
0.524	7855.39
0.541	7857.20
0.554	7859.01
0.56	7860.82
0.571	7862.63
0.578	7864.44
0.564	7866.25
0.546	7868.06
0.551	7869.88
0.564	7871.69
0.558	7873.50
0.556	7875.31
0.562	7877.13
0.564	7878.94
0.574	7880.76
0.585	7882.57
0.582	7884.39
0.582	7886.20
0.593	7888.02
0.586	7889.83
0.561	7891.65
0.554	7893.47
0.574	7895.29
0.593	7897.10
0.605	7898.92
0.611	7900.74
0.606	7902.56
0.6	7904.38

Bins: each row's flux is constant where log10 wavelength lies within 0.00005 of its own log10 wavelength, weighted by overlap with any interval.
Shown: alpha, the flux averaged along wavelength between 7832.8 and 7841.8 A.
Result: 0.59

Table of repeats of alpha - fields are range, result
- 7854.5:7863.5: 0.55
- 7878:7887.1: 0.578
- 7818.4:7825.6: 0.587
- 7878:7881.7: 0.57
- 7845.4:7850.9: 0.588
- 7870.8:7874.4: 0.561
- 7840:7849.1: 0.593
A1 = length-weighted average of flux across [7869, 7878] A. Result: 0.558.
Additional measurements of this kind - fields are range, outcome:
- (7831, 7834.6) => 0.581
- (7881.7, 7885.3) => 0.584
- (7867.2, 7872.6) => 0.553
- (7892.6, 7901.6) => 0.588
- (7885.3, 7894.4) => 0.575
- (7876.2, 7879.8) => 0.563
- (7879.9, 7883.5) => 0.58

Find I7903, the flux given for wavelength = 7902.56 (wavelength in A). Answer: 0.606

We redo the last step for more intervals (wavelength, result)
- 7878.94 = 0.564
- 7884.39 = 0.582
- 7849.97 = 0.571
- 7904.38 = 0.6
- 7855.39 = 0.524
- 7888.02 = 0.593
